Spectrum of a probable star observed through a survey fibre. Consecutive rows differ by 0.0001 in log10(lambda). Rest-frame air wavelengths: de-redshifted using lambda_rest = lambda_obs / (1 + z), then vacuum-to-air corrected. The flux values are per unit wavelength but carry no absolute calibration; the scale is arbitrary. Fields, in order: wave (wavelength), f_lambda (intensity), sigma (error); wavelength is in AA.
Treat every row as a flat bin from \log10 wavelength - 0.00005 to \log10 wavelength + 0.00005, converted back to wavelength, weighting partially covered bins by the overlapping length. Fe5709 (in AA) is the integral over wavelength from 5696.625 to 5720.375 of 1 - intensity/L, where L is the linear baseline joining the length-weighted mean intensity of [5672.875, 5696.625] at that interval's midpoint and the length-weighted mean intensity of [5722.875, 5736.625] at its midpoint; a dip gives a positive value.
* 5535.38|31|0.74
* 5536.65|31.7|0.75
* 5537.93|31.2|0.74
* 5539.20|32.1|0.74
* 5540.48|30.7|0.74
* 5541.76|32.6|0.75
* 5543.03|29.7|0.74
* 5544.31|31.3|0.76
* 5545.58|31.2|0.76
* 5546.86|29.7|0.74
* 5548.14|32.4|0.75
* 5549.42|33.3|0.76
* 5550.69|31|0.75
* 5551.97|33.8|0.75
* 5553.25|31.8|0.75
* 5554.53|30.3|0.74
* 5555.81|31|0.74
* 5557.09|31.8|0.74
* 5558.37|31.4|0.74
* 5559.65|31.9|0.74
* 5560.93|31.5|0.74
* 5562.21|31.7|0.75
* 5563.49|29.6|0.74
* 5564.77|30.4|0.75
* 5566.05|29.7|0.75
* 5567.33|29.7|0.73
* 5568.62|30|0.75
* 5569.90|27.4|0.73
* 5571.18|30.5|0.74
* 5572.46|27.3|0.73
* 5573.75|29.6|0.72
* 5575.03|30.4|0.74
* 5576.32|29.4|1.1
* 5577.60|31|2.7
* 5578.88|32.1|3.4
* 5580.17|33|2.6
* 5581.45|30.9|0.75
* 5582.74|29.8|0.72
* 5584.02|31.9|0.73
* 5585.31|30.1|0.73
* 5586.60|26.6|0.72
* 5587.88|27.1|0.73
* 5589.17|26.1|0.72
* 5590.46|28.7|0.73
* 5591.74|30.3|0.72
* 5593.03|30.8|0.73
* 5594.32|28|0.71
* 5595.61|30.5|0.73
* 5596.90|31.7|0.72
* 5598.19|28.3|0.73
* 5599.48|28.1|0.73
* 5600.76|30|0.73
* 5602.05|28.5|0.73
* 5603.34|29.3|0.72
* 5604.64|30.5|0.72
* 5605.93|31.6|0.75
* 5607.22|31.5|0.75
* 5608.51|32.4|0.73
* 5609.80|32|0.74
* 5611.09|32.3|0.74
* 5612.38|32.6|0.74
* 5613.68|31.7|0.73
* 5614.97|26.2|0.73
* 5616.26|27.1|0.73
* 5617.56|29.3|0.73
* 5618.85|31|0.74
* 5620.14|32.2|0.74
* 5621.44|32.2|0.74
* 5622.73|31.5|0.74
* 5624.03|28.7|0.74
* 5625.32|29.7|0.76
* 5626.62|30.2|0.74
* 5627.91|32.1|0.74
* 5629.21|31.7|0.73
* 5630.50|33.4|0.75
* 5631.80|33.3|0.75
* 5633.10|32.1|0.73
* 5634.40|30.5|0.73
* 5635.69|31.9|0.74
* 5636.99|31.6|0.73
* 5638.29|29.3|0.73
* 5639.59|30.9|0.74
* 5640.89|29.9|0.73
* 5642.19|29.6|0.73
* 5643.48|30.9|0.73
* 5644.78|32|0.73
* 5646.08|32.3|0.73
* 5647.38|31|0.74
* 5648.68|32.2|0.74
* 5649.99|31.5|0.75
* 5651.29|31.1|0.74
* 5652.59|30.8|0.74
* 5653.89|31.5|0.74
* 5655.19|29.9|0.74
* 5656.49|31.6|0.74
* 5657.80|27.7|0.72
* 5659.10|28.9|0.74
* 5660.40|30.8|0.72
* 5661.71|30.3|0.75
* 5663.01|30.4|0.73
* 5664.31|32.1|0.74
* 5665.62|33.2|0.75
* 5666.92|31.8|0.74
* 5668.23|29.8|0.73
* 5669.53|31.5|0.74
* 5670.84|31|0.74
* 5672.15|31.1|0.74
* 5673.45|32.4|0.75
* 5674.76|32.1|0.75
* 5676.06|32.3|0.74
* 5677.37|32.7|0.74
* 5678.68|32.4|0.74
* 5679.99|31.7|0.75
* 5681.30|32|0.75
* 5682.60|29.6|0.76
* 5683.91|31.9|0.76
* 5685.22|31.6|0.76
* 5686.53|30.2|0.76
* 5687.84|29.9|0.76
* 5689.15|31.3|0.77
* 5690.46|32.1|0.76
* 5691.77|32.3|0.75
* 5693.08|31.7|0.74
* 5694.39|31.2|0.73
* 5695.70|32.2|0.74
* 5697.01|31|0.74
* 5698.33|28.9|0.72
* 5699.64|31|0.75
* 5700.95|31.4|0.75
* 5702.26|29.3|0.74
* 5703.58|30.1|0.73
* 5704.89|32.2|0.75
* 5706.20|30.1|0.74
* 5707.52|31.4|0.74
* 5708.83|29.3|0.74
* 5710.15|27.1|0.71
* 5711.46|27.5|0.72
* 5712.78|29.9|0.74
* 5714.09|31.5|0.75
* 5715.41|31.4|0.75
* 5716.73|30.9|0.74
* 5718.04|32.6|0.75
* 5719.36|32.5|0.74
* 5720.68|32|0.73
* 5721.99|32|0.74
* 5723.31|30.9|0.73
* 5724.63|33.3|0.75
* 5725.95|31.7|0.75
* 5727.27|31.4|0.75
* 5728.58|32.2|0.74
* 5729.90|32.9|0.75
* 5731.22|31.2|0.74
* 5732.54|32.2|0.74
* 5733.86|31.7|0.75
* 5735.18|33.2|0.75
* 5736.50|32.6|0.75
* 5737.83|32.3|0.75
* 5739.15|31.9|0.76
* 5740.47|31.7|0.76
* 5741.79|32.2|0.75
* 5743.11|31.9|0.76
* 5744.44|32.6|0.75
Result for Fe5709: 1.1 AA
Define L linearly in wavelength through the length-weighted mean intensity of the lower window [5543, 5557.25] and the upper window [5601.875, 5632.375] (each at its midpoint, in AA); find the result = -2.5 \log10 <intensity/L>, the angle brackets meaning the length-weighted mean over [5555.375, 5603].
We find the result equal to 0.05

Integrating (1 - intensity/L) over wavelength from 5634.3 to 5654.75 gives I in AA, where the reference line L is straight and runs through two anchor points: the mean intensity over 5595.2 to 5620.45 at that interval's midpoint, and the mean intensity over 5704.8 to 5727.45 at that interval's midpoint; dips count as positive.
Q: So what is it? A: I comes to -0.36 AA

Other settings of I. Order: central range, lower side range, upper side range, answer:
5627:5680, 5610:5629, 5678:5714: -1.14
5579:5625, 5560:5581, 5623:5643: 0.81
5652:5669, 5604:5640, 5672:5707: 0.28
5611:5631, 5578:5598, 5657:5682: -0.18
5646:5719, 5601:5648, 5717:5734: 1.31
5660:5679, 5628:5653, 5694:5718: -0.39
